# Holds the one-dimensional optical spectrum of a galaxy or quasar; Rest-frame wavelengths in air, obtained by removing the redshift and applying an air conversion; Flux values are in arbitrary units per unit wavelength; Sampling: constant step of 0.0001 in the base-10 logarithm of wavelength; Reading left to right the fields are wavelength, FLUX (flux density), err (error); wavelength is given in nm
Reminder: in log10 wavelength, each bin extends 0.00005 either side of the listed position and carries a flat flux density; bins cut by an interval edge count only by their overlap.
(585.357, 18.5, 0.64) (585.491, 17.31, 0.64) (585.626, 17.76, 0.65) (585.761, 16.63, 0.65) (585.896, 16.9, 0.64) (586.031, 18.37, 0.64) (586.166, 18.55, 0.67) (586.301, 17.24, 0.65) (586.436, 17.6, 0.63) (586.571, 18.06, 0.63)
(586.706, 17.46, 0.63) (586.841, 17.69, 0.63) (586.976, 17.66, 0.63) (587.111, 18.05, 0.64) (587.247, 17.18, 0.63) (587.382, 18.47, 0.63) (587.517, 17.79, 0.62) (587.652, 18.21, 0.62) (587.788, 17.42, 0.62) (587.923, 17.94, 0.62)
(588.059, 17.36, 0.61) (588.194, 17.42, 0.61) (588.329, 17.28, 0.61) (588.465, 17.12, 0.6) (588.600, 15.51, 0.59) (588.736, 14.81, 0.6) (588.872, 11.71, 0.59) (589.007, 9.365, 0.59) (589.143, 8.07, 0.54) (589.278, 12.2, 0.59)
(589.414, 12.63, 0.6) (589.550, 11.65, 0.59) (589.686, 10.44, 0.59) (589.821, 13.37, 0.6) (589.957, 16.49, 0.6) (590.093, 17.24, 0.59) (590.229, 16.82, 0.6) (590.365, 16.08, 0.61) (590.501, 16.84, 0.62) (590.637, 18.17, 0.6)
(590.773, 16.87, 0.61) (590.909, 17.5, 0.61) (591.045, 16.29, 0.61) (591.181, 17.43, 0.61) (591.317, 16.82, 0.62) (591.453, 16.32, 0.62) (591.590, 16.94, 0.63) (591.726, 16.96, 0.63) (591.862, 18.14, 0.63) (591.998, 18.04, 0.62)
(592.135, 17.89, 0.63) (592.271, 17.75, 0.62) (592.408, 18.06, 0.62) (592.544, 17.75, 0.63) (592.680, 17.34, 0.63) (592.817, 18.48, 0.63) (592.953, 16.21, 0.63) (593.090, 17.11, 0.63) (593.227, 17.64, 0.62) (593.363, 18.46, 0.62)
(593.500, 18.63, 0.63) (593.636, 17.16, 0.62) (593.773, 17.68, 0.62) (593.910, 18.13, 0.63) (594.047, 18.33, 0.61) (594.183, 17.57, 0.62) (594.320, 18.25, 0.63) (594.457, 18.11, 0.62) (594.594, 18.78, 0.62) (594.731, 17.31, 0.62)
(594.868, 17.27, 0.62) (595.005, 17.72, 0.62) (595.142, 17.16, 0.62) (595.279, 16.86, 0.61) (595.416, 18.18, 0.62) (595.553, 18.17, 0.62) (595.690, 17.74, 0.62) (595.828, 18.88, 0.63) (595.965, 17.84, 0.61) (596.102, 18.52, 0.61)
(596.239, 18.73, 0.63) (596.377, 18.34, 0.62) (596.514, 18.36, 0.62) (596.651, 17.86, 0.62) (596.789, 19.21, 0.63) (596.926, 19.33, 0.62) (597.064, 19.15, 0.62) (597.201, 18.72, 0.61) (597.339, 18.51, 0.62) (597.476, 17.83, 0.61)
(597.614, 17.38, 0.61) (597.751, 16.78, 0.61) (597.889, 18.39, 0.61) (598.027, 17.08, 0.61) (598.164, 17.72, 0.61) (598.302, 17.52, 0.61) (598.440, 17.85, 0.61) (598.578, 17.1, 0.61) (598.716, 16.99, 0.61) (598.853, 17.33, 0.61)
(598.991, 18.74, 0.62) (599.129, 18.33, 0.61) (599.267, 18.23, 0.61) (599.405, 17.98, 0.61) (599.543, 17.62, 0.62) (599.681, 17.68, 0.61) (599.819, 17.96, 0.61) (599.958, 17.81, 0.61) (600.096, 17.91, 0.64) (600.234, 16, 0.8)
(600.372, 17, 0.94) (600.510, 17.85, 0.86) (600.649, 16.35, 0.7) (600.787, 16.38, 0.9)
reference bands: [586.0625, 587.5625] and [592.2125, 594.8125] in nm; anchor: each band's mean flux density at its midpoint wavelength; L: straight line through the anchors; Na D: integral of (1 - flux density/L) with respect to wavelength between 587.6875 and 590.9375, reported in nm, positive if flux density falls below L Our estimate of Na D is 0.51 nm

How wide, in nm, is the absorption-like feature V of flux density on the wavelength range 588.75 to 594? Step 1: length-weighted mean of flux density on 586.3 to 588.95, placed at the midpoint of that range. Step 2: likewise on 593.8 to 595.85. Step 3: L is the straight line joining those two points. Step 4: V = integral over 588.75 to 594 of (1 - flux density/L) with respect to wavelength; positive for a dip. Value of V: 0.43 nm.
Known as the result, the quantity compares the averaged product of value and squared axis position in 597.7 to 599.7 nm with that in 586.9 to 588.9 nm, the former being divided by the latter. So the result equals 1.1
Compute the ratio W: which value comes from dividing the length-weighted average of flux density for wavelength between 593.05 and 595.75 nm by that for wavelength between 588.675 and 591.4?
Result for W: 1.22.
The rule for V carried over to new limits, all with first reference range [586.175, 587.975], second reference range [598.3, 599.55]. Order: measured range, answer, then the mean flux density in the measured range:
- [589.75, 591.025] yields 0.09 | 16.6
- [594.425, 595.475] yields 0.01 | 17.7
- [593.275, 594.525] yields -0.02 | 18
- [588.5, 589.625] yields 0.36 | 12.1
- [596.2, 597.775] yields -0.05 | 18.4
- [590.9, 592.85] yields 0.04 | 17.4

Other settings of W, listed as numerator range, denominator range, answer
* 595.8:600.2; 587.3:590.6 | 1.19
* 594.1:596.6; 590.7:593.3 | 1.04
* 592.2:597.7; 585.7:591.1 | 1.12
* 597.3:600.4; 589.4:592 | 1.10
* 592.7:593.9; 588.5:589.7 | 1.47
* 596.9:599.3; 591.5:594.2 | 1.01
